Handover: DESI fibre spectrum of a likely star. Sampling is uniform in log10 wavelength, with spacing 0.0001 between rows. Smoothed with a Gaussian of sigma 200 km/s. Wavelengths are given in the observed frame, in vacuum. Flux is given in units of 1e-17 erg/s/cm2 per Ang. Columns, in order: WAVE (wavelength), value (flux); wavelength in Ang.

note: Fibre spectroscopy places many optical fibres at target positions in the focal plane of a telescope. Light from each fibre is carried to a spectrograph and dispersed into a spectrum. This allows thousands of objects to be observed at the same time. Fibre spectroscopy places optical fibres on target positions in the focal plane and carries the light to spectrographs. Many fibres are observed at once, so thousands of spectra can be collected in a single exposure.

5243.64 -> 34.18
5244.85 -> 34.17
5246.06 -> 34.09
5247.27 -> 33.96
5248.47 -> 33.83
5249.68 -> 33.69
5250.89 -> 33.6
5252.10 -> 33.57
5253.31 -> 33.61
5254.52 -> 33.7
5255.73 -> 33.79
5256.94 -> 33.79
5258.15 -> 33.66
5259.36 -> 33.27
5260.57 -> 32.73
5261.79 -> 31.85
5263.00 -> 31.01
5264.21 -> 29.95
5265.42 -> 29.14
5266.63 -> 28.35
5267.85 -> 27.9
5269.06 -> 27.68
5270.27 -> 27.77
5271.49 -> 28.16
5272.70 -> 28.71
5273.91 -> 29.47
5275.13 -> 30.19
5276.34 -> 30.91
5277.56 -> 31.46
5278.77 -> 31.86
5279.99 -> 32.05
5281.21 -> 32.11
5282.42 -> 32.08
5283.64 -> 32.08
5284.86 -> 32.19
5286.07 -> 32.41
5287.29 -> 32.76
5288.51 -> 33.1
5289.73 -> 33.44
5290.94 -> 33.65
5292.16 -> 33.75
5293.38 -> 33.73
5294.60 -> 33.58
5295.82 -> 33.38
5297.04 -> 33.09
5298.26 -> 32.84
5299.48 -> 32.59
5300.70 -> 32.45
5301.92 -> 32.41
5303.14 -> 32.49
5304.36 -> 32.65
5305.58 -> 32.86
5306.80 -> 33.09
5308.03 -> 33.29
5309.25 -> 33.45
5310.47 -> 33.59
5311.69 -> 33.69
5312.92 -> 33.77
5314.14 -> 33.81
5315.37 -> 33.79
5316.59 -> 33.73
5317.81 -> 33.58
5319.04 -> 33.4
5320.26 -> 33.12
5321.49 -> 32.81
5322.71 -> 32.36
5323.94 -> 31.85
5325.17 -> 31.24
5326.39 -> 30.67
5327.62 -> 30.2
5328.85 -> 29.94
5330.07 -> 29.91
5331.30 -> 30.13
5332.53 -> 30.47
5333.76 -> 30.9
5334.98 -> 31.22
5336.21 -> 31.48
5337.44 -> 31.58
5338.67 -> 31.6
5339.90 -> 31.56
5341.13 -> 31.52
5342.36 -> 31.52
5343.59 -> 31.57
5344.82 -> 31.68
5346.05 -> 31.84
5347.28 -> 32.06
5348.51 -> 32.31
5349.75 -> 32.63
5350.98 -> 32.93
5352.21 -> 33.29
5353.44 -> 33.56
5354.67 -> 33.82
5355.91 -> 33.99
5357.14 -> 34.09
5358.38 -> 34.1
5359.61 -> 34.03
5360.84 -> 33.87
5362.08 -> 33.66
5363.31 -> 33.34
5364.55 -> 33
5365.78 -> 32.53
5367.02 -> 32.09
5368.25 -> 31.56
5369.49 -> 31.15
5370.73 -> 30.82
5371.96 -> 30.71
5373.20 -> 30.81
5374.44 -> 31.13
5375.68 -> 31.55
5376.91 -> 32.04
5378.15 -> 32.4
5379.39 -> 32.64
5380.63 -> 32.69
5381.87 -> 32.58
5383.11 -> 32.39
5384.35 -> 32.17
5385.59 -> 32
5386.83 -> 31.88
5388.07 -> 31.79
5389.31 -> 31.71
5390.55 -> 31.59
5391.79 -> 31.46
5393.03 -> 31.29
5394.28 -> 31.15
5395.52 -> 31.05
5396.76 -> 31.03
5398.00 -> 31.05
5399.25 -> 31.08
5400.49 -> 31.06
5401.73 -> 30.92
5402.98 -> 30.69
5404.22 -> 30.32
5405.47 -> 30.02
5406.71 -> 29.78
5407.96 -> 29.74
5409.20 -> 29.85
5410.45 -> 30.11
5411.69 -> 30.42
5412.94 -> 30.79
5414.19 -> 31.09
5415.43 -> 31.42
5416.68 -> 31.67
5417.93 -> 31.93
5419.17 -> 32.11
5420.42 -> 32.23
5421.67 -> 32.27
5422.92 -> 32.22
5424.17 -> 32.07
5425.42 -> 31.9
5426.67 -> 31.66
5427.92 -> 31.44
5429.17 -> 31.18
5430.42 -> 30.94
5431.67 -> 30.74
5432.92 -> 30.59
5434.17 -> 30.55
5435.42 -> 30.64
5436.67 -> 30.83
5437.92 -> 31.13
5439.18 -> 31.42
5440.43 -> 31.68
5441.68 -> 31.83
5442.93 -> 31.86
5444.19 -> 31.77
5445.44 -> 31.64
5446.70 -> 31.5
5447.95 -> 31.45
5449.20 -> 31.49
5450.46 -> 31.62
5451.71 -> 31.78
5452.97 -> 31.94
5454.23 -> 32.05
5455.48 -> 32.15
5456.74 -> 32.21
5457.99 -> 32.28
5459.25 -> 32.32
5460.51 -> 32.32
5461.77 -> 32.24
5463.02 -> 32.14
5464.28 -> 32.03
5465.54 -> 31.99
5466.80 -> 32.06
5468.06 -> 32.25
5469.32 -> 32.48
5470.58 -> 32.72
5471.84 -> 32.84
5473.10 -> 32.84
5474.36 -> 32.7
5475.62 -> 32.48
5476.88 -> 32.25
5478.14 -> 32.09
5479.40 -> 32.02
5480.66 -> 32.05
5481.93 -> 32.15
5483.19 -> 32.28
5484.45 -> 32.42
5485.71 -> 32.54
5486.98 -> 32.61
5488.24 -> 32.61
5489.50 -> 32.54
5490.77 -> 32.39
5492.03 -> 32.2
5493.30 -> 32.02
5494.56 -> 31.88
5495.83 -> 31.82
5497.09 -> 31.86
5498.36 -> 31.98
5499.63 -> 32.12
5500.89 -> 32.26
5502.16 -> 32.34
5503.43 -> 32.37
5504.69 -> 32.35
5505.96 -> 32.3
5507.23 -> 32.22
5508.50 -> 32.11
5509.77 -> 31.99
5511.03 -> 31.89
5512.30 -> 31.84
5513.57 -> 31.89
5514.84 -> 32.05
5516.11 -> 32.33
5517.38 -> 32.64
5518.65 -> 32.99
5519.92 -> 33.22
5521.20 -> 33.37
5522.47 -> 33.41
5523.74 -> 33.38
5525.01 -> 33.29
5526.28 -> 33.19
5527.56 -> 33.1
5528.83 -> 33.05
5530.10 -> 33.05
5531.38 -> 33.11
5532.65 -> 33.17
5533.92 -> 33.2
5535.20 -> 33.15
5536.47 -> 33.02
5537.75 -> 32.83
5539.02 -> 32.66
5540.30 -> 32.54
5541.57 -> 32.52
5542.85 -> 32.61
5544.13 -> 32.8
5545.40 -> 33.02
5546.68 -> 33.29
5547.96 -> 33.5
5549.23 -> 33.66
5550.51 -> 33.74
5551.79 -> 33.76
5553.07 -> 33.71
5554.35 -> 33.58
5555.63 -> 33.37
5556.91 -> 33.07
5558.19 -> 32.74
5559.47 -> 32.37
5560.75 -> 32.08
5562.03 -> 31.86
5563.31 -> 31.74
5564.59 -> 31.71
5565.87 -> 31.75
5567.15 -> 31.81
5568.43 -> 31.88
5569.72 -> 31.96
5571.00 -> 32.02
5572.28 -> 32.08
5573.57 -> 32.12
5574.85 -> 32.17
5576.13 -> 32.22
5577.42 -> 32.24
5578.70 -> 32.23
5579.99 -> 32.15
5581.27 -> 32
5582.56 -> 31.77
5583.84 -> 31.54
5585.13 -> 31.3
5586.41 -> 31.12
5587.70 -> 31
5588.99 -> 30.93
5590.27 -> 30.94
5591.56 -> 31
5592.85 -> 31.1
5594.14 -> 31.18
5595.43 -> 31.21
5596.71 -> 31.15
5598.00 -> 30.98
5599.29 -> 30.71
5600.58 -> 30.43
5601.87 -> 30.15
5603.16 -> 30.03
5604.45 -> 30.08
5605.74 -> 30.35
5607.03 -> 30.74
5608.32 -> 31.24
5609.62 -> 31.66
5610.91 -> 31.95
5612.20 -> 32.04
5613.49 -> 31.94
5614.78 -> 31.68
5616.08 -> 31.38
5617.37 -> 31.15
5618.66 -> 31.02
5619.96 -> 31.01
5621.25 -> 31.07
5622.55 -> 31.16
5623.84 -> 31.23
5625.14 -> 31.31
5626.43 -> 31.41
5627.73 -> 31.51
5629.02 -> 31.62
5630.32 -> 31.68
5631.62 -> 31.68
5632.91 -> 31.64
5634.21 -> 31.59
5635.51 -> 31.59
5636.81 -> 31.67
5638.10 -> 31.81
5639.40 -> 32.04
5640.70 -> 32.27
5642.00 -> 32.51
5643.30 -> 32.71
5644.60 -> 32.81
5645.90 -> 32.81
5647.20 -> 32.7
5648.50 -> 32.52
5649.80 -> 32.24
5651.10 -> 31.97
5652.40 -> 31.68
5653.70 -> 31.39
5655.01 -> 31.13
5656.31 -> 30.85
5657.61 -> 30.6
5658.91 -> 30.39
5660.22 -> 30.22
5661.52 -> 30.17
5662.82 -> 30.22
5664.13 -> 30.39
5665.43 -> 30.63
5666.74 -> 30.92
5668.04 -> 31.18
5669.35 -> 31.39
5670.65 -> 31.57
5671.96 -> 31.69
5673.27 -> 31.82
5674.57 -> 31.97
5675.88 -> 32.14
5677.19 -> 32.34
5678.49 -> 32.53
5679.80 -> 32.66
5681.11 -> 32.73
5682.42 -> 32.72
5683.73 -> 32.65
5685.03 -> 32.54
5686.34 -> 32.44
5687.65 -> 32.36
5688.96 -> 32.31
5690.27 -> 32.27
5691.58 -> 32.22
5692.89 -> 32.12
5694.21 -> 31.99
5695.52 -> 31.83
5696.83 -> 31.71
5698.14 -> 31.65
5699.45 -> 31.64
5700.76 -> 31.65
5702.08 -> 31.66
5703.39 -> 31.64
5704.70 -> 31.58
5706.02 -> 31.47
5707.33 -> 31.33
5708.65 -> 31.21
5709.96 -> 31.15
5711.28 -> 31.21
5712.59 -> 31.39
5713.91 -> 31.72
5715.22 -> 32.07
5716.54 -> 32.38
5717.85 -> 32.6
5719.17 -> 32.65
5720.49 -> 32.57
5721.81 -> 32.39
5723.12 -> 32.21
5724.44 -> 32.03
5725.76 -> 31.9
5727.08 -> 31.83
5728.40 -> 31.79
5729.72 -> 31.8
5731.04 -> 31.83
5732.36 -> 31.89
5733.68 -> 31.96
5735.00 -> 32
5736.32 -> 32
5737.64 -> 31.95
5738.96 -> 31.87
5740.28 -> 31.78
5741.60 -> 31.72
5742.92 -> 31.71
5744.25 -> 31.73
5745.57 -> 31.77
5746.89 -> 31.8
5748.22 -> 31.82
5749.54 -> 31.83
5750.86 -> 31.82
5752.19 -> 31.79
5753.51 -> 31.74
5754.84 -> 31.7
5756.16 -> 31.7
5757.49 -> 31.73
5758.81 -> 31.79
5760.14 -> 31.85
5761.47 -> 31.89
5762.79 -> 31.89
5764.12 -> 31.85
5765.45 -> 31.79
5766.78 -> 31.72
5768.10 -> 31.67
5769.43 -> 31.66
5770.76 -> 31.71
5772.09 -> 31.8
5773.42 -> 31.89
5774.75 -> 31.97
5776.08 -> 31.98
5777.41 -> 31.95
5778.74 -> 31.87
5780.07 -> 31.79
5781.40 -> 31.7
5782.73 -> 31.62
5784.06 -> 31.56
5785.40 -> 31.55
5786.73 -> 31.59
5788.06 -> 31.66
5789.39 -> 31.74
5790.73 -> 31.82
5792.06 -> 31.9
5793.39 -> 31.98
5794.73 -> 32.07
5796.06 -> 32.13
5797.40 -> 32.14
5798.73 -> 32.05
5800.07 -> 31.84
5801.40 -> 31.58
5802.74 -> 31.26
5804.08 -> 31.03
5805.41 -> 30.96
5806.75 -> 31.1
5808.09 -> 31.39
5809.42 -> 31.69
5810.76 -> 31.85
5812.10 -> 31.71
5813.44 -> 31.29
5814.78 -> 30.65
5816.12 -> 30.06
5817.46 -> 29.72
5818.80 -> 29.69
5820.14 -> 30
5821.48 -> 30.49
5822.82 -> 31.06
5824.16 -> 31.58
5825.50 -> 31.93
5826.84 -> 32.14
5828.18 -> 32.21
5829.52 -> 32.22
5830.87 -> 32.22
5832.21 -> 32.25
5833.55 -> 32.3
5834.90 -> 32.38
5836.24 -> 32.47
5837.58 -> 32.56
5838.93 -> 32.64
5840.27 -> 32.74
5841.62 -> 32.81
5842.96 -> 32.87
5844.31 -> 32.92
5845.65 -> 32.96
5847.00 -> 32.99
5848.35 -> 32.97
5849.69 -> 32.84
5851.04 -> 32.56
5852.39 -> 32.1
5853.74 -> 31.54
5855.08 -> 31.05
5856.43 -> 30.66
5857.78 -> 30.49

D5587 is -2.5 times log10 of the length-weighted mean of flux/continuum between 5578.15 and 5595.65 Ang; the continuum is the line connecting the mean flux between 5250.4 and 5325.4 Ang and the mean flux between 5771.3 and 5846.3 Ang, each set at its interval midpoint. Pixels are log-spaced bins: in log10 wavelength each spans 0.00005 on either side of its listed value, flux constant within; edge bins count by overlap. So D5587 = 0.02 mag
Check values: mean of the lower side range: 32.2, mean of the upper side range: 31.7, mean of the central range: 31.4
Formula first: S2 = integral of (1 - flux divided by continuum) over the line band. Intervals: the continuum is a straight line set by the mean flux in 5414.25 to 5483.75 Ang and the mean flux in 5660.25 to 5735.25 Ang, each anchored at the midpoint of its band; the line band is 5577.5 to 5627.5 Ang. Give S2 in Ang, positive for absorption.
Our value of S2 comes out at 1.0 Ang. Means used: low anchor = 31.9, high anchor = 31.8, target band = 31.2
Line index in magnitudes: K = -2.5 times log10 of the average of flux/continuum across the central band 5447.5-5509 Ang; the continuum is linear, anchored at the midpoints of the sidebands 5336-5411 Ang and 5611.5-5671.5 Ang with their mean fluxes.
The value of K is -0.02 mag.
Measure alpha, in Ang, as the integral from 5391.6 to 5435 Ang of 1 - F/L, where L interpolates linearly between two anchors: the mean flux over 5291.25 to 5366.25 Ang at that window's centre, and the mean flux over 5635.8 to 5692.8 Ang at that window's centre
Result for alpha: 1.8 Ang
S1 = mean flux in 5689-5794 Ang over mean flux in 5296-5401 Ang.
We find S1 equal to 1.0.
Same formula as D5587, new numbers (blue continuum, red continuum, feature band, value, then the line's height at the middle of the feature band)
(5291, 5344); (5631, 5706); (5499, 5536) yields -0.02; 32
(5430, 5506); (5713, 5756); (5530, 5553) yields -0.04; 32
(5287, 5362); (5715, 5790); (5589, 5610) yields 0.05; 32.1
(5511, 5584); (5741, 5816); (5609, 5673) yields 0.03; 32.3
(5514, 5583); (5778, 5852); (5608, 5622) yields 0.03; 32.5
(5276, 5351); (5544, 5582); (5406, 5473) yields 0.03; 32.4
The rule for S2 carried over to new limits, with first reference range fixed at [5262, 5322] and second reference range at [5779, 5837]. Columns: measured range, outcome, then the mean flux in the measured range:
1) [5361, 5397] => 0.1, 31.9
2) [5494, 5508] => -0.1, 32.1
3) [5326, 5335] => 0.5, 30.4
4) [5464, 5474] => -0.2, 32.4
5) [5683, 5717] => -0.2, 31.9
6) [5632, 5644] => -0.1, 32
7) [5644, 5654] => -0.2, 32.3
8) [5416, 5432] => 0.1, 31.7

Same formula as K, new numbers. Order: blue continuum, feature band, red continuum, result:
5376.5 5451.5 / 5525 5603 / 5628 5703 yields -0.02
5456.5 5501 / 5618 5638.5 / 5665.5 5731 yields 0.02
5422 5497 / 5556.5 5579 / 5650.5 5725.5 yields -0.01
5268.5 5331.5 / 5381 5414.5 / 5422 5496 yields 0.03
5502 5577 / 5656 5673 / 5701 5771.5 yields 0.05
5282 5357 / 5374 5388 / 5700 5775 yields 0.01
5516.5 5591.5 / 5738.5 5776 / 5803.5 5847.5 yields 0.00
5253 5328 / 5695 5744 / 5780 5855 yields 0.00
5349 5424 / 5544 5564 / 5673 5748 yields -0.04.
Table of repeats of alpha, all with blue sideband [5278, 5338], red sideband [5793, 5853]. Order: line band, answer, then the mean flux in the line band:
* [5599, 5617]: 0.6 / 31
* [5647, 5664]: 0.5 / 31.2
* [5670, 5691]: -0.2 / 32.3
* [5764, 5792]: 0.1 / 31.8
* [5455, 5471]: 0.0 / 32.2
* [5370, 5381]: 0.3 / 31.6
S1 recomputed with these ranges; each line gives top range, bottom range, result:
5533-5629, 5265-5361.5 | 0.99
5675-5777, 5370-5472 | 1.01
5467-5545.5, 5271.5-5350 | 1.01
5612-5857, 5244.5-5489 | 0.99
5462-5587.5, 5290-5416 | 1.01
